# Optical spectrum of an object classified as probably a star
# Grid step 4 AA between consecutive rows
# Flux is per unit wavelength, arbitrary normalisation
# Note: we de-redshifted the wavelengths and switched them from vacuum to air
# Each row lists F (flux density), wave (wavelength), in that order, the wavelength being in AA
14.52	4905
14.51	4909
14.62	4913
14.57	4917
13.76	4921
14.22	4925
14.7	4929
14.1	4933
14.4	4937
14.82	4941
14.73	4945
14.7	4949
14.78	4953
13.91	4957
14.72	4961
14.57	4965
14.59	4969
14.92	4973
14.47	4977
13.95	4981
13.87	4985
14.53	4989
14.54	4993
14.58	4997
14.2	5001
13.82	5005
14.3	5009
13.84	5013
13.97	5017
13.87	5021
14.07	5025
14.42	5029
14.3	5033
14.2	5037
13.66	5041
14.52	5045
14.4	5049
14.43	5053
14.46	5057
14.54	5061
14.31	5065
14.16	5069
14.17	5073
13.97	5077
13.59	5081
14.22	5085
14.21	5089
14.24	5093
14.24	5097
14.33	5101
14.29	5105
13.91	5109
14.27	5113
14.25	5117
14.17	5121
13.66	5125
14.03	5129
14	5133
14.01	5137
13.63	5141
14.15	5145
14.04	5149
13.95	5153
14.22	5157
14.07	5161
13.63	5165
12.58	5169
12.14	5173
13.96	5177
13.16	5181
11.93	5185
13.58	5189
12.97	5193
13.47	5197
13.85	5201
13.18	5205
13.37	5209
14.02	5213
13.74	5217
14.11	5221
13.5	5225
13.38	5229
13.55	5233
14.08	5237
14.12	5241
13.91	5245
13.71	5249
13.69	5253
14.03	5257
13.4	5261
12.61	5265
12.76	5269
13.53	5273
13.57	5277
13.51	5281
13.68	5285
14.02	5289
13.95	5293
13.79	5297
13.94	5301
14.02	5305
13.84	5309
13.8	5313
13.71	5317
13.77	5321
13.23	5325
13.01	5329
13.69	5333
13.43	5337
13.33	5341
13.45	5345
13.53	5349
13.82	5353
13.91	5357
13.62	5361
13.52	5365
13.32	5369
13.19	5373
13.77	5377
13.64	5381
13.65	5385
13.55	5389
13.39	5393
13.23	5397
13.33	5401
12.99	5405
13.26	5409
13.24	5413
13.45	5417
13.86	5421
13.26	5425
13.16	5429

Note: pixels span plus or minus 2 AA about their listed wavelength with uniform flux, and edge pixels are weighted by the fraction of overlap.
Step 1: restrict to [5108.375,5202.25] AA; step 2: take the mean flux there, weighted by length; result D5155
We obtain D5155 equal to 13.6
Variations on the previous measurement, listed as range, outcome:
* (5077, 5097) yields 14.1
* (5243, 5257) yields 13.8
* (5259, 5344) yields 13.6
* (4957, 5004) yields 14.4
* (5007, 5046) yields 14.1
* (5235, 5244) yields 14.1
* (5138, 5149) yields 13.9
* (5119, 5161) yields 14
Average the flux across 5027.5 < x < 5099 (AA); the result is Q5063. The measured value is 14.2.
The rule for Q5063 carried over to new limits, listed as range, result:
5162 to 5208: 13.2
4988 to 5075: 14.2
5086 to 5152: 14.1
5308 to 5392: 13.6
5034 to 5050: 14.2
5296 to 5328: 13.7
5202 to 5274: 13.6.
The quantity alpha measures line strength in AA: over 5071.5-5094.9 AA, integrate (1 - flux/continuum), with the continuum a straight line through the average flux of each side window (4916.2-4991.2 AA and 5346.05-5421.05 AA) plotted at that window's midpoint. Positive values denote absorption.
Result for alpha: 0.1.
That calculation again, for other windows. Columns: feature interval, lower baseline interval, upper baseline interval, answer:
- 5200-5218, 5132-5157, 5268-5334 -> 0.3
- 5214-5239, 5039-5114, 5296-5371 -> 0.2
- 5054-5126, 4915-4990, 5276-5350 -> -0.2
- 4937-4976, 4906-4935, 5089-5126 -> -0.8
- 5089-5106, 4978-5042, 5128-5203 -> -0.6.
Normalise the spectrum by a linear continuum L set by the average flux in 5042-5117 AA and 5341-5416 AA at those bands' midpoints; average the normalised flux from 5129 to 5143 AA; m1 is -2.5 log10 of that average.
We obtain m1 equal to 0.014 mag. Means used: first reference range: 14.2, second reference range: 13.5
